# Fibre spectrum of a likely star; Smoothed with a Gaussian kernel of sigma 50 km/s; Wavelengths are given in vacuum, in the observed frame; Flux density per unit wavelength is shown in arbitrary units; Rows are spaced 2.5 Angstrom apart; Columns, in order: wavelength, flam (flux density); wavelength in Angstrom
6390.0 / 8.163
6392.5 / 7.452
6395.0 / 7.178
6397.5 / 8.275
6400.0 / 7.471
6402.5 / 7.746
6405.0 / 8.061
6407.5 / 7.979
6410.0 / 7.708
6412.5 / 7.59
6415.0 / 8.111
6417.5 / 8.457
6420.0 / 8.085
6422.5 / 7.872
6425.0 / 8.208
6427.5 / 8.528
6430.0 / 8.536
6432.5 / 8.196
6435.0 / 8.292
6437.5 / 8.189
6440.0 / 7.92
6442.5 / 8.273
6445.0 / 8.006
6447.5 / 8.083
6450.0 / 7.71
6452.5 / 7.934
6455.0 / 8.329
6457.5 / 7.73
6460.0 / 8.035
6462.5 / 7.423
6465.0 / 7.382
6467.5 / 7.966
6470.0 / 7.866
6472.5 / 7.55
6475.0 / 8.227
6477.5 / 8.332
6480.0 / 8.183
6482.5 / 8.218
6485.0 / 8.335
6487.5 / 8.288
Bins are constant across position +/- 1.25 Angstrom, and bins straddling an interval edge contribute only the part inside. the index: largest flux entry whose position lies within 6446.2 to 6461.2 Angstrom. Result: 8.329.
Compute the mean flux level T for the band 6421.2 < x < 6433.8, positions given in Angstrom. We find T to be 8.27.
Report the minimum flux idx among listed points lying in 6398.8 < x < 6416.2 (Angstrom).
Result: 7.471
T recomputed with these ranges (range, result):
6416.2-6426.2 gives 8.16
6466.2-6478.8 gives 7.99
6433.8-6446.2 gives 8.14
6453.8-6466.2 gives 7.78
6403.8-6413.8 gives 7.83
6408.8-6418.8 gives 7.97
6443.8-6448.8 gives 8.04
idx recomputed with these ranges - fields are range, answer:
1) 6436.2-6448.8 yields 7.92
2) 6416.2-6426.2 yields 7.872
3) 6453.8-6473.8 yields 7.382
